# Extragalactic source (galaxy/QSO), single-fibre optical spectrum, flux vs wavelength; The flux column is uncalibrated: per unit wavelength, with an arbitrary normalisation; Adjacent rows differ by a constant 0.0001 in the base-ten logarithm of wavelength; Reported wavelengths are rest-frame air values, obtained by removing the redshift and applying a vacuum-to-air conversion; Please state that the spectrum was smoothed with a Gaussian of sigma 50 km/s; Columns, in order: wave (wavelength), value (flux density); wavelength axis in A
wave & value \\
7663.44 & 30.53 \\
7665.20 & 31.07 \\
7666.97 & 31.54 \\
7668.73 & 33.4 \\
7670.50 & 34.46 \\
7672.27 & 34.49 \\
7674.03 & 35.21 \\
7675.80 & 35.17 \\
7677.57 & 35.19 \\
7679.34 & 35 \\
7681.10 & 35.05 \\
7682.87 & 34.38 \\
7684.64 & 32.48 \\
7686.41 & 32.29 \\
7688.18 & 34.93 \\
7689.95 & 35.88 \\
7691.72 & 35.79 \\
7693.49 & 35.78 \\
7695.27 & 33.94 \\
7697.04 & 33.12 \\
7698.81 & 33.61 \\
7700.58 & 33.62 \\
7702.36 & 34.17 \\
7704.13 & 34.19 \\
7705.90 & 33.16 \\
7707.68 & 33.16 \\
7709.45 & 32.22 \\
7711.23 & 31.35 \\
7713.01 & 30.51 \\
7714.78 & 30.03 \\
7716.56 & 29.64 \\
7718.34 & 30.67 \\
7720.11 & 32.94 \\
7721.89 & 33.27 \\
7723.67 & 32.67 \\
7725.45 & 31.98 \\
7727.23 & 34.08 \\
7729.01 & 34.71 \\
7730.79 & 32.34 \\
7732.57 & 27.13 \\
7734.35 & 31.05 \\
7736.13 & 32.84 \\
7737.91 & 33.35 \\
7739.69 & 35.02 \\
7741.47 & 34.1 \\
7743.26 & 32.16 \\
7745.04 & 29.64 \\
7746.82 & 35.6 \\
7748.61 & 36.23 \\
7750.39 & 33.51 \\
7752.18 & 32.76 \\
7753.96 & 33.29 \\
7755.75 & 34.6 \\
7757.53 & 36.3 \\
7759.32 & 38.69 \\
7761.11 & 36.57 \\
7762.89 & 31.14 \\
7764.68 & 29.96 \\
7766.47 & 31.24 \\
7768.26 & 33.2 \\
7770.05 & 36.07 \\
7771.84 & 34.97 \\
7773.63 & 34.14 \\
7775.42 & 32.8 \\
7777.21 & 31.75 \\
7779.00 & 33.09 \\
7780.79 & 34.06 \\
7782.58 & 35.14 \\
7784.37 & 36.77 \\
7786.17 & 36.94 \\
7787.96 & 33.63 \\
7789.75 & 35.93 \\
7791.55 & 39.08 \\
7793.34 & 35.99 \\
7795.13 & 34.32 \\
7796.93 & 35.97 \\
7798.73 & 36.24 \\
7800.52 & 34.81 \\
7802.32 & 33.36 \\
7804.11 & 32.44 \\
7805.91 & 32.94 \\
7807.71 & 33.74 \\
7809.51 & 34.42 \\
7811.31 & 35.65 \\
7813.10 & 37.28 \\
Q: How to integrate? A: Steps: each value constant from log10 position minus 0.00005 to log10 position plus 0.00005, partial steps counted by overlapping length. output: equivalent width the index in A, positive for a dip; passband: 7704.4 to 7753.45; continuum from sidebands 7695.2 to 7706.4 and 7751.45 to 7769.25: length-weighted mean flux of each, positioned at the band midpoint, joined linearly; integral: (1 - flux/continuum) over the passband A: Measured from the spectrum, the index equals 1.9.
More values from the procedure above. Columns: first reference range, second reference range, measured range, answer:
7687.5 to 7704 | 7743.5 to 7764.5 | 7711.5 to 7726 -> 1.2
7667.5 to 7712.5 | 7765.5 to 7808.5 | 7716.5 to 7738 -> 1.3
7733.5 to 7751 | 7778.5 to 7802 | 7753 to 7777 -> 0.3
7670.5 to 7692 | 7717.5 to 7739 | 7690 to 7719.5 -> 0.5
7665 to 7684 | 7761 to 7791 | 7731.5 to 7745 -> 0.8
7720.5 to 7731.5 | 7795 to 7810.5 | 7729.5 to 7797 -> -0.6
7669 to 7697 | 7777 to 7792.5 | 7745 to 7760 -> 0.2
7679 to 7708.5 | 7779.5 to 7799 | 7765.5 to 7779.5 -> 0.8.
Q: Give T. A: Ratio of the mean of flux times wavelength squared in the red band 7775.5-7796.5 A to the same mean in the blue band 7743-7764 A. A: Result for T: 1.03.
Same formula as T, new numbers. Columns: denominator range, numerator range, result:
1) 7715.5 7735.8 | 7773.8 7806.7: 1.11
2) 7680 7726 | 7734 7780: 1.03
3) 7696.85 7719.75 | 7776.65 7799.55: 1.12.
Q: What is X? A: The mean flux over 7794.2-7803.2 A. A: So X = 34.9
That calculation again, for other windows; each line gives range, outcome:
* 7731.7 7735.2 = 29.1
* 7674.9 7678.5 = 35.1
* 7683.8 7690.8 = 33.9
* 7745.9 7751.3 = 35.1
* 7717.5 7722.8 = 32.3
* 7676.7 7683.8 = 34.9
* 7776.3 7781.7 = 33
